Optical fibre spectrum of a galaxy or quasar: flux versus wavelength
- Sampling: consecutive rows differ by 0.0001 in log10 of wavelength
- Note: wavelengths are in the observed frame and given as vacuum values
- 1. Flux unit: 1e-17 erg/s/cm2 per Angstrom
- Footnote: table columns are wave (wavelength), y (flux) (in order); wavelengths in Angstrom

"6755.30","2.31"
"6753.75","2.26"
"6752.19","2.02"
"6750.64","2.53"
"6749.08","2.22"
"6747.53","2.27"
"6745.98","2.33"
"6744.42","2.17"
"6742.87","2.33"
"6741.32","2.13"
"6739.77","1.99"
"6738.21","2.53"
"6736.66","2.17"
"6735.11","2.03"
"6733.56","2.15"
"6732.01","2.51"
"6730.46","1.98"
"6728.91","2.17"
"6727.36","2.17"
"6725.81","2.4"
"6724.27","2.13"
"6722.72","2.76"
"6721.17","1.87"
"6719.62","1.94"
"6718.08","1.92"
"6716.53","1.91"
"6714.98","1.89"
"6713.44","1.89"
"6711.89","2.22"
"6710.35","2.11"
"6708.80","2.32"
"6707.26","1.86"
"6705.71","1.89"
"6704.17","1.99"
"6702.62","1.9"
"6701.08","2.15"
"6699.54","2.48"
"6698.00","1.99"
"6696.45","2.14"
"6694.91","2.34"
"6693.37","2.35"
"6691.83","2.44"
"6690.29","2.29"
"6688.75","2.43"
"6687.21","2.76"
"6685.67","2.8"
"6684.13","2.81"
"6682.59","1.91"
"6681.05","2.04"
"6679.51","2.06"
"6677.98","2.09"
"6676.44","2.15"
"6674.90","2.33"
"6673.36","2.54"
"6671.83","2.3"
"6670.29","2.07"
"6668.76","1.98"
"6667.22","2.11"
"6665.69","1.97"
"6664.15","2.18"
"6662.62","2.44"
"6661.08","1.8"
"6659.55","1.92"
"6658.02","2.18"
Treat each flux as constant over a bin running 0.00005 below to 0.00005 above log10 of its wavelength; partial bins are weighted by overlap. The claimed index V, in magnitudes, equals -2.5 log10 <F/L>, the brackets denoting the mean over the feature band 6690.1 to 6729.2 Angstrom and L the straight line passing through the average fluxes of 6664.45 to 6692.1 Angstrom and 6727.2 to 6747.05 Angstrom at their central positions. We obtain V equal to 0.05 mag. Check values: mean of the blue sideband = 2.28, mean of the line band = 2.13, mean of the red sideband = 2.21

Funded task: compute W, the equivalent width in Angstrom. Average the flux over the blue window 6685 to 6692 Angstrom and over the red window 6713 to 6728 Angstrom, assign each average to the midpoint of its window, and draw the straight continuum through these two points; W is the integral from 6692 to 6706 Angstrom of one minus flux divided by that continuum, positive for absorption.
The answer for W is 1.42 Angstrom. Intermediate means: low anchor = 2.55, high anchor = 2.09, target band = 2.16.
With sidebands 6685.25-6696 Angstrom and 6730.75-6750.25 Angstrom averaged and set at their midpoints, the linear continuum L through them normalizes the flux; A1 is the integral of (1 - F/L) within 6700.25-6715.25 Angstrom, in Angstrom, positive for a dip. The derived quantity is 2.3 Angstrom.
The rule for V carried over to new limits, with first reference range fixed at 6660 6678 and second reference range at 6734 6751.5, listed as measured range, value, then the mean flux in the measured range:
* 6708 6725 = 0.06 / 2.09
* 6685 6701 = -0.10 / 2.39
